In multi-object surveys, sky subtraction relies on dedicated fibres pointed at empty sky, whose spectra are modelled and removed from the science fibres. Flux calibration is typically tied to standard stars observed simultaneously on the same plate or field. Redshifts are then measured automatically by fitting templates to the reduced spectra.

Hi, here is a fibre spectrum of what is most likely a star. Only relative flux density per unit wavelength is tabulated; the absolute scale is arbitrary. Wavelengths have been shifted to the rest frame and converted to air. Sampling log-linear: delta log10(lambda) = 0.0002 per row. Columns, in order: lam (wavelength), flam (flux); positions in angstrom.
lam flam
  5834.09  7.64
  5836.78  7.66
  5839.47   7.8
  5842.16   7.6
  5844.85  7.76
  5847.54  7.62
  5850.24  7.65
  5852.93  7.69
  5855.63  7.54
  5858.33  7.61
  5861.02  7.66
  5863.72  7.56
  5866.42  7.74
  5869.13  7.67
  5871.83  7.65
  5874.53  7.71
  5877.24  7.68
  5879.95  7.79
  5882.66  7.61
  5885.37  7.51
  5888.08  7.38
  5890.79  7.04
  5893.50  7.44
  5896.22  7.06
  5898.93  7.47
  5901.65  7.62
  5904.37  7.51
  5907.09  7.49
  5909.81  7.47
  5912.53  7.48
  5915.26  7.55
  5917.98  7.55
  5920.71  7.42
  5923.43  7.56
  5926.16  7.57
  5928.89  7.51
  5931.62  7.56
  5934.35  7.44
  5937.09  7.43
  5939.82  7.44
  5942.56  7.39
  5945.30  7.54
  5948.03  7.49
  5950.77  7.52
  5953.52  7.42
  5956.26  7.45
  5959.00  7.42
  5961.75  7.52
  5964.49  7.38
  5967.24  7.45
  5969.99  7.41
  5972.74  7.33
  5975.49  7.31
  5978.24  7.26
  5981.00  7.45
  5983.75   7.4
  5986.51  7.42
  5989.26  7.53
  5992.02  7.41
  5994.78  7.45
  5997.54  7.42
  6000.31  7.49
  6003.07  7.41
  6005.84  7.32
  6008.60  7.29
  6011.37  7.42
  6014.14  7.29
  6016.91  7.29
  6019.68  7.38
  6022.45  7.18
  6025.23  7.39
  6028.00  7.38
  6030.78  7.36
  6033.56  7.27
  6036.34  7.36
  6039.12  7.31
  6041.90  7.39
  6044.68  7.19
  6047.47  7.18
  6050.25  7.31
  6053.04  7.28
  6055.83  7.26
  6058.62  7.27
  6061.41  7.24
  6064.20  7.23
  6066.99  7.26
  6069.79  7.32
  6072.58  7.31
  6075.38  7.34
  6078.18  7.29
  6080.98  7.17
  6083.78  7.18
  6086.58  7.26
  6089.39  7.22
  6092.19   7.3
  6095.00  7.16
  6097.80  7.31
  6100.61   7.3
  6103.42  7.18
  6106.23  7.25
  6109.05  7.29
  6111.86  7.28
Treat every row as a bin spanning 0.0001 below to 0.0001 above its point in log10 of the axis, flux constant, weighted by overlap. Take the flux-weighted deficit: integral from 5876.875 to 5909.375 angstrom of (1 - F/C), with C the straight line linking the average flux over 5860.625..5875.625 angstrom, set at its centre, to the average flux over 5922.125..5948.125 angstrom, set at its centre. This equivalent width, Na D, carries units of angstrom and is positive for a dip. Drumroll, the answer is 0.60 angstrom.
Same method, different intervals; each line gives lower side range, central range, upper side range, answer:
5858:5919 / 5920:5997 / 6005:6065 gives -0.3 angstrom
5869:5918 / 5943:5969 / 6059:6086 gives -0.1 angstrom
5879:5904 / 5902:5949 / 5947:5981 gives -0.5 angstrom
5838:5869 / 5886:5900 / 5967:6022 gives 0.5 angstrom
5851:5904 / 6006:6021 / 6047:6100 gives 0.0 angstrom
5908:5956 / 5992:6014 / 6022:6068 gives -0.1 angstrom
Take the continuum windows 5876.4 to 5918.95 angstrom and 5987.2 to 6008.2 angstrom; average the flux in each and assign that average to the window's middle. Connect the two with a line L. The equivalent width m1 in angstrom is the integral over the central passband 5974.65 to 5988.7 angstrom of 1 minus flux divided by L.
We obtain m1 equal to 0.1 angstrom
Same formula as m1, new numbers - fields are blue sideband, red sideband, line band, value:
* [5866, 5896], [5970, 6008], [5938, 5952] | 0.0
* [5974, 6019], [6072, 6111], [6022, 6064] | 0.2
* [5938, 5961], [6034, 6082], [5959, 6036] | 0.0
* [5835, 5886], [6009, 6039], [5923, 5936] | 0.0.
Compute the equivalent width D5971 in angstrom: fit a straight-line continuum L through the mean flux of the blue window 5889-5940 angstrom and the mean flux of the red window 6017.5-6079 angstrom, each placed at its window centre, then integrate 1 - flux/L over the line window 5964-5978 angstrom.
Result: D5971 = 0.0 angstrom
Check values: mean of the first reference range 7.45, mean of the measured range 7.37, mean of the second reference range 7.3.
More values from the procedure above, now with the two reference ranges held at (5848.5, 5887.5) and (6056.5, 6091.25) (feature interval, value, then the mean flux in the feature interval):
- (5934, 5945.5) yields 0.1 angstrom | 7.43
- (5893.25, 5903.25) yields 0.2 angstrom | 7.39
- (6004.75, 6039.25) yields 0.1 angstrom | 7.33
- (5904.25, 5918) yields 0.1 angstrom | 7.5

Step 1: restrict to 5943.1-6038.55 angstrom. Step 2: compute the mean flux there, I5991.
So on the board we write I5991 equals 7.39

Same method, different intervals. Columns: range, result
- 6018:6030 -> 7.33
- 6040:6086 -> 7.26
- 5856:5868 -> 7.63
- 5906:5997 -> 7.46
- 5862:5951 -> 7.51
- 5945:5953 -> 7.5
